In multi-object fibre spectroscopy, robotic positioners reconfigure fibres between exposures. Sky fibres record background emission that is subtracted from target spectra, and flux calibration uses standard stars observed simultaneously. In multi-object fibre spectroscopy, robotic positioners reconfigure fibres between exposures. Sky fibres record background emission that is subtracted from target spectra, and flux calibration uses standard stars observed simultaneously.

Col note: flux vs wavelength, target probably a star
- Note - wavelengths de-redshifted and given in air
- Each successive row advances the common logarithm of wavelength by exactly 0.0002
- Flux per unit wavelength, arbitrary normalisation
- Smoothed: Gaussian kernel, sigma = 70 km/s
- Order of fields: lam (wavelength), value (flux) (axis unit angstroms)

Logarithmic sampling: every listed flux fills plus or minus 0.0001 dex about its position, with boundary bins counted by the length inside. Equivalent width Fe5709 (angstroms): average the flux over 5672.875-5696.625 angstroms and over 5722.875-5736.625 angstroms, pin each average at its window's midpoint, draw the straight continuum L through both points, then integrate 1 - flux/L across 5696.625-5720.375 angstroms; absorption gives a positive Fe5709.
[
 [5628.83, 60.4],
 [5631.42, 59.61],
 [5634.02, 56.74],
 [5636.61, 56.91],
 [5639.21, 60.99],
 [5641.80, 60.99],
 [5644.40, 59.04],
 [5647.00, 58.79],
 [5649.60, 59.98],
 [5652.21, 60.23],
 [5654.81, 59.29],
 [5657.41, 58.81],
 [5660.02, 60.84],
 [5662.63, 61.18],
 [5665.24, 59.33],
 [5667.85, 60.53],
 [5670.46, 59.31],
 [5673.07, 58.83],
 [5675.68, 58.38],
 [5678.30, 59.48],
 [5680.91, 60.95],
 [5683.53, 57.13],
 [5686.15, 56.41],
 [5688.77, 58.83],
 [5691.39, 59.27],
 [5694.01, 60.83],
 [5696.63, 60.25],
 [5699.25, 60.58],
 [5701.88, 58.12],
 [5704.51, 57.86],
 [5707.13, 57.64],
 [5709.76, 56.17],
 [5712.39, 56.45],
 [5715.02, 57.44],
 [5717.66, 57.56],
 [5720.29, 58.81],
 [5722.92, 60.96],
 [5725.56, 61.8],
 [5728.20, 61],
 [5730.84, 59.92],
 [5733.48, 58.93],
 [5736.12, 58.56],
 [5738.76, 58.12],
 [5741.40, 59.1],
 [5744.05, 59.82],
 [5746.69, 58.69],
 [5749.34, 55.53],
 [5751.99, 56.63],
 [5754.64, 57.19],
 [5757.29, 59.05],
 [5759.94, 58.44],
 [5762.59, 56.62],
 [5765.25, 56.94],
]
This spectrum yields 0.7 angstroms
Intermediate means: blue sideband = 59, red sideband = 60.2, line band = 57.9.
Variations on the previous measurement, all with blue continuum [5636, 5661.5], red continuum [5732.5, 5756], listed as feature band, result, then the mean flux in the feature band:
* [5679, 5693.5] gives 0.1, 58.7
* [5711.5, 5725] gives 0.0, 58.5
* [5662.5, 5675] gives -0.1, 59.7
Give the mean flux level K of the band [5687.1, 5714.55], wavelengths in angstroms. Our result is 58.5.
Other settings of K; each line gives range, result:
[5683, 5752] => 58.7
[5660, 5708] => 59.2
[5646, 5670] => 59.9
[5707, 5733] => 58.8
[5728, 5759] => 58.5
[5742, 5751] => 58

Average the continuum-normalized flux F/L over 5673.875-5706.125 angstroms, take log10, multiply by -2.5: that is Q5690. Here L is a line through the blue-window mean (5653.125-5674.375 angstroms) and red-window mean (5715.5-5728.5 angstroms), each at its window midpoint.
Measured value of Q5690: 0.014 mag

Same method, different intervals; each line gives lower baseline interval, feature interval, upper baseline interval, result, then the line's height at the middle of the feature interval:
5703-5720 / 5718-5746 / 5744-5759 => -0.04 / 57.5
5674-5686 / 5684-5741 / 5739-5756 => -0.01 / 58.3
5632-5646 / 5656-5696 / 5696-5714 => -0.02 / 58.5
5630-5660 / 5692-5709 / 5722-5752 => 0.00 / 59.2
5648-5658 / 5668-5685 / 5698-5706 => 0.00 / 59.2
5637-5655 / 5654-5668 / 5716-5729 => 0.00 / 59.8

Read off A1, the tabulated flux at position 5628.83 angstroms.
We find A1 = 60.4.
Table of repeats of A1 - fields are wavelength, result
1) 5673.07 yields 58.83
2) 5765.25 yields 56.94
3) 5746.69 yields 58.69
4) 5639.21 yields 60.99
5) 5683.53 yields 57.13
